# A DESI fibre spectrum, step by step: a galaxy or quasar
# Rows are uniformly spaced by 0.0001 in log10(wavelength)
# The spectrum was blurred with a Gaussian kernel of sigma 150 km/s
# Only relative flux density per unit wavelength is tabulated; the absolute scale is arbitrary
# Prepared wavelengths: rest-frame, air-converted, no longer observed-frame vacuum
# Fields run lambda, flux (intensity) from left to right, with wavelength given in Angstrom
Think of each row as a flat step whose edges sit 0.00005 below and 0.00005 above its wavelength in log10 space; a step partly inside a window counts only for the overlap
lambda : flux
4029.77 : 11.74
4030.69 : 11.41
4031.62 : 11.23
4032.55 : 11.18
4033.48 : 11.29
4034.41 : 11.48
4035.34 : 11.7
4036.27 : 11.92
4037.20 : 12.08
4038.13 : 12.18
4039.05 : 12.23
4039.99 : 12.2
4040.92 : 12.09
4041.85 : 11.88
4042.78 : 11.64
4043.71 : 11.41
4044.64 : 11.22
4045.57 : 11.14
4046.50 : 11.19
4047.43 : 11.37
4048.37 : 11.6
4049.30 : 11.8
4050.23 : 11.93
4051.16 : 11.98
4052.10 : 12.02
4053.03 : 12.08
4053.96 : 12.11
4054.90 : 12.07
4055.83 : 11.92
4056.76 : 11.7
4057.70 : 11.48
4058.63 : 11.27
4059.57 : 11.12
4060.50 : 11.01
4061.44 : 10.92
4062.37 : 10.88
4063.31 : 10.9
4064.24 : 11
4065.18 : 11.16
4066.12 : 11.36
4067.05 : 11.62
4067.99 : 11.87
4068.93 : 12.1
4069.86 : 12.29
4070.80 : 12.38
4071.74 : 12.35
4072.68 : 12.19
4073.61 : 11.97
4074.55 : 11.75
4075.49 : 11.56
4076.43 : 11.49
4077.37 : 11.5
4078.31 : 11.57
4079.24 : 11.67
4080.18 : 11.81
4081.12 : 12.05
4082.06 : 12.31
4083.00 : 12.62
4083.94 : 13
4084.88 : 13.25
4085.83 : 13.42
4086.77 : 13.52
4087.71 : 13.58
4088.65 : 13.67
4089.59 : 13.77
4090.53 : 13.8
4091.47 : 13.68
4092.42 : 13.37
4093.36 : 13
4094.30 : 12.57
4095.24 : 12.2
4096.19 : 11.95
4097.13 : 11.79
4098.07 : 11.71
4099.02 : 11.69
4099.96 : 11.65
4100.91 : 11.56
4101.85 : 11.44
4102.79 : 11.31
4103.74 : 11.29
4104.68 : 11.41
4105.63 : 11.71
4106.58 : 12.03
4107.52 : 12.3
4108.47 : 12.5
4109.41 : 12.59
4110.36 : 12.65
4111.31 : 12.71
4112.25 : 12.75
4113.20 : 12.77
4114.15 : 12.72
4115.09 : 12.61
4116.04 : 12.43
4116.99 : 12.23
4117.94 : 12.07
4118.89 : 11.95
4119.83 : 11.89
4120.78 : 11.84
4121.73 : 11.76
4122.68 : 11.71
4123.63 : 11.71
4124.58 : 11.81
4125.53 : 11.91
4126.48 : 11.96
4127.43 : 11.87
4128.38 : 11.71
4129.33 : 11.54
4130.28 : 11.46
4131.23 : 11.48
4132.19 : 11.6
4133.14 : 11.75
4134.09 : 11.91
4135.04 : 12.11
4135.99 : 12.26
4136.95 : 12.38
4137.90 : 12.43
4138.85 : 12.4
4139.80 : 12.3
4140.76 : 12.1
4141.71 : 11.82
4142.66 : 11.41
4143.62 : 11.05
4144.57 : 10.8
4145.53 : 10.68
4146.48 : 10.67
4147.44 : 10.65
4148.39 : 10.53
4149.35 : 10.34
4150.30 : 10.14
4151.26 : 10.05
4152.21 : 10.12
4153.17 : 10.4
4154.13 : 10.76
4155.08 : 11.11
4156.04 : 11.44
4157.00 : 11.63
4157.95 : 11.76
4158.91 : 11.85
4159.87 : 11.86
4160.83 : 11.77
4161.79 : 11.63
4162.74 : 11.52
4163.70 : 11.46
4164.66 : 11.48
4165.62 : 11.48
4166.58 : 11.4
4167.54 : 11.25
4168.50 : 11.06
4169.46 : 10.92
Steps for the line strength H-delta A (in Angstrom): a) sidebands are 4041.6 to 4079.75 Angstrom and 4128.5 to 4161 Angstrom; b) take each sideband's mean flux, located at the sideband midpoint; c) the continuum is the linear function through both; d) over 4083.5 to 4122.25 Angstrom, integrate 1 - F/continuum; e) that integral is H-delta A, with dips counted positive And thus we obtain -3.2 Angstrom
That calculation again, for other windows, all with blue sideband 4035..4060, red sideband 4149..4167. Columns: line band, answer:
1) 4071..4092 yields -1.8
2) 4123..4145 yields -1.0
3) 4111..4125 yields -1.0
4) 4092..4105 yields -0.5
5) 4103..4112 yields -0.5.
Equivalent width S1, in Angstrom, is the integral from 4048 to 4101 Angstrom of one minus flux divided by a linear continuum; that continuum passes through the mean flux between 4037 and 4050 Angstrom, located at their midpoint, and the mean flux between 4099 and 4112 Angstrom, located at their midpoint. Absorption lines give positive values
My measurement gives -1.1 Angstrom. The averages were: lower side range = 11.7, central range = 12.1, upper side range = 11.9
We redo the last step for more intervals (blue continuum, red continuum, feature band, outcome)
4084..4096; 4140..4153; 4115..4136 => -0.3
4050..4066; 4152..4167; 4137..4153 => 0.4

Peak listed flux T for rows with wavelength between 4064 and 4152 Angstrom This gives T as 13.8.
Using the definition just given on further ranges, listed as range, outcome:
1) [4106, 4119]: 12.77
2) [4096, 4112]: 12.71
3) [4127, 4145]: 12.43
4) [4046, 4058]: 12.11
